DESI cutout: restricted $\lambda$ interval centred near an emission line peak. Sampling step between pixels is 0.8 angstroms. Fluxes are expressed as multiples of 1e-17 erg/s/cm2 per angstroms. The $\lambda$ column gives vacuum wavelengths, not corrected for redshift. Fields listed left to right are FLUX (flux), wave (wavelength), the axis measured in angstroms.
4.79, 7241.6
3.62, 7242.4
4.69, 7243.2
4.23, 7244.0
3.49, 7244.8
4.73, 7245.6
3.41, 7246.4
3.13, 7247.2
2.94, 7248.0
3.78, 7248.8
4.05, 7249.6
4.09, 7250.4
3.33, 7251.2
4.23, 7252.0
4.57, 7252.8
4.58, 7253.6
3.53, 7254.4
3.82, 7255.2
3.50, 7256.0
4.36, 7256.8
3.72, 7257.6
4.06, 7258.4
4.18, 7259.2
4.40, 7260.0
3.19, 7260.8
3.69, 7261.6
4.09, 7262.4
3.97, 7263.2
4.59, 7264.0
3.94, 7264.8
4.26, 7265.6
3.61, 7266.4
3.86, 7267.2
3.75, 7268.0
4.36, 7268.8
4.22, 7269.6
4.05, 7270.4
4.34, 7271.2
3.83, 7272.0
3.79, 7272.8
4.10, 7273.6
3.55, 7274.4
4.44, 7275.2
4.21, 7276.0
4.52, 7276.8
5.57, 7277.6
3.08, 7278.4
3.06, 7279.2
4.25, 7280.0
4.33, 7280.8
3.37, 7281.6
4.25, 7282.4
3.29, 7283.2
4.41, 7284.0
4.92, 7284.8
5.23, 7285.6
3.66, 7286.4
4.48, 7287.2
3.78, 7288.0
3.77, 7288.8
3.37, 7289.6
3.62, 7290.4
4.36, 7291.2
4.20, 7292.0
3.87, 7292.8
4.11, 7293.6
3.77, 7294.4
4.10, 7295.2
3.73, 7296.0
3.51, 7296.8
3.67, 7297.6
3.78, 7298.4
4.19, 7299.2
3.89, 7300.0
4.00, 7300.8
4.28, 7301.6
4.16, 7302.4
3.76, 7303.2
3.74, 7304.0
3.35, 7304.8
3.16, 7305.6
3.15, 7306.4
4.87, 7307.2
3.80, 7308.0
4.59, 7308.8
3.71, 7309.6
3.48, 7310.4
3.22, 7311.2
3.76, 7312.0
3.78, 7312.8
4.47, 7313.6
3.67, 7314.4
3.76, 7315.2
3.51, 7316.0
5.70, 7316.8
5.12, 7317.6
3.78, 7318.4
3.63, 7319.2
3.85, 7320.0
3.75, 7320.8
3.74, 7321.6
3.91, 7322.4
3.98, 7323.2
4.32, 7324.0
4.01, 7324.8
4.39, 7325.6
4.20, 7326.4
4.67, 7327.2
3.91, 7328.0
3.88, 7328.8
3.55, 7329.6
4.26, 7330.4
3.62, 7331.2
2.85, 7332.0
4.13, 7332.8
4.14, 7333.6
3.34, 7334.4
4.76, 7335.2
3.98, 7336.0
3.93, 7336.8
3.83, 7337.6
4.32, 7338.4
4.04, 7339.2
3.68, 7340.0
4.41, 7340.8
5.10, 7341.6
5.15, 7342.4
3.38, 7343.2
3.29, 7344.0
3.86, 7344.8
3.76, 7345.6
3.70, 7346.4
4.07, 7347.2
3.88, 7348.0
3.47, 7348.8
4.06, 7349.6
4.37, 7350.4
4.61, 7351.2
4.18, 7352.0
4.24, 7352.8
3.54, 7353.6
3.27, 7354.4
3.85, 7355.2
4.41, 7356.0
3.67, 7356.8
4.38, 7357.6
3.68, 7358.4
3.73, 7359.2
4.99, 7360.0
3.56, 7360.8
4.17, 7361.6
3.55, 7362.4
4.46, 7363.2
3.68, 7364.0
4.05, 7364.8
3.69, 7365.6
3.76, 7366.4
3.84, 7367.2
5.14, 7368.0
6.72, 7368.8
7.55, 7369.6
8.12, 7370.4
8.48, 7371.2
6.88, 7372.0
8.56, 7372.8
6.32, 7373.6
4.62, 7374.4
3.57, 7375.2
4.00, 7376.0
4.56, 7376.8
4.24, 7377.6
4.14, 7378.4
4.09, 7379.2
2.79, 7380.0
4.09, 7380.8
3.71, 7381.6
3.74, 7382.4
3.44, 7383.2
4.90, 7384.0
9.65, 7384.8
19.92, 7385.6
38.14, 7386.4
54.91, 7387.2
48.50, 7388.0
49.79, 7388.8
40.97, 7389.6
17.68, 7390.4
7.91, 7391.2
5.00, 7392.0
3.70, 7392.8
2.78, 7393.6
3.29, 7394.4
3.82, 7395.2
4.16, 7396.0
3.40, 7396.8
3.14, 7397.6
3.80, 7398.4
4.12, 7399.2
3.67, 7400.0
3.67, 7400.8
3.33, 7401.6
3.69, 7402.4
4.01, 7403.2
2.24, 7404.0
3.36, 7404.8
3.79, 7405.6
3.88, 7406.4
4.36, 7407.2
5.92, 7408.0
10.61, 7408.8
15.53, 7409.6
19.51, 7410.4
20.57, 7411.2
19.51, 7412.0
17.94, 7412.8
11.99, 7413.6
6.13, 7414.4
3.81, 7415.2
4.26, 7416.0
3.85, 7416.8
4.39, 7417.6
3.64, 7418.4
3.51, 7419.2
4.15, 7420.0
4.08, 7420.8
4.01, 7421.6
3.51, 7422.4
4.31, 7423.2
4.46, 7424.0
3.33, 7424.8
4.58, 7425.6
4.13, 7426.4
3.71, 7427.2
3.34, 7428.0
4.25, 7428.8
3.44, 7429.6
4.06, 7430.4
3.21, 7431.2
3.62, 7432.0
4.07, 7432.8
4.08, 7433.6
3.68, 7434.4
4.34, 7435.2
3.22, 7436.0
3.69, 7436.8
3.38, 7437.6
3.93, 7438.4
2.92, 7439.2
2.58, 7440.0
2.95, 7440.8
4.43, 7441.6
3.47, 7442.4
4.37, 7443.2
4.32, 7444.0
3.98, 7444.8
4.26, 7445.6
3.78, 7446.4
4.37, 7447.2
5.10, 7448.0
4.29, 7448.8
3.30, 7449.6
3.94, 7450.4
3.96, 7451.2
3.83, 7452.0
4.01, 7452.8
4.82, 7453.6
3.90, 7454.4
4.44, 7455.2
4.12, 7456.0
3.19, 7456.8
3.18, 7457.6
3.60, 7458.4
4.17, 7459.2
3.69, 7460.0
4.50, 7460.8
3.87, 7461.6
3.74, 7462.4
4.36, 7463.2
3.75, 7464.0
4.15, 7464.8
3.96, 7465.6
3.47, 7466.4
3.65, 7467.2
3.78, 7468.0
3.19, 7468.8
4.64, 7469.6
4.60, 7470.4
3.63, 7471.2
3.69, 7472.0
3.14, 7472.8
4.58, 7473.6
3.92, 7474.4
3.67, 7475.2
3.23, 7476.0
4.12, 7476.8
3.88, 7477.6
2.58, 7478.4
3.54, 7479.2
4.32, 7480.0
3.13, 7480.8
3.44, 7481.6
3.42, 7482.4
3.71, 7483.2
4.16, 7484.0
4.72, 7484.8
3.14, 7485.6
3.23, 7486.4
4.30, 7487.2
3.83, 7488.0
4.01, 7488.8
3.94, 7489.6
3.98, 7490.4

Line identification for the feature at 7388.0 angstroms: Halpha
